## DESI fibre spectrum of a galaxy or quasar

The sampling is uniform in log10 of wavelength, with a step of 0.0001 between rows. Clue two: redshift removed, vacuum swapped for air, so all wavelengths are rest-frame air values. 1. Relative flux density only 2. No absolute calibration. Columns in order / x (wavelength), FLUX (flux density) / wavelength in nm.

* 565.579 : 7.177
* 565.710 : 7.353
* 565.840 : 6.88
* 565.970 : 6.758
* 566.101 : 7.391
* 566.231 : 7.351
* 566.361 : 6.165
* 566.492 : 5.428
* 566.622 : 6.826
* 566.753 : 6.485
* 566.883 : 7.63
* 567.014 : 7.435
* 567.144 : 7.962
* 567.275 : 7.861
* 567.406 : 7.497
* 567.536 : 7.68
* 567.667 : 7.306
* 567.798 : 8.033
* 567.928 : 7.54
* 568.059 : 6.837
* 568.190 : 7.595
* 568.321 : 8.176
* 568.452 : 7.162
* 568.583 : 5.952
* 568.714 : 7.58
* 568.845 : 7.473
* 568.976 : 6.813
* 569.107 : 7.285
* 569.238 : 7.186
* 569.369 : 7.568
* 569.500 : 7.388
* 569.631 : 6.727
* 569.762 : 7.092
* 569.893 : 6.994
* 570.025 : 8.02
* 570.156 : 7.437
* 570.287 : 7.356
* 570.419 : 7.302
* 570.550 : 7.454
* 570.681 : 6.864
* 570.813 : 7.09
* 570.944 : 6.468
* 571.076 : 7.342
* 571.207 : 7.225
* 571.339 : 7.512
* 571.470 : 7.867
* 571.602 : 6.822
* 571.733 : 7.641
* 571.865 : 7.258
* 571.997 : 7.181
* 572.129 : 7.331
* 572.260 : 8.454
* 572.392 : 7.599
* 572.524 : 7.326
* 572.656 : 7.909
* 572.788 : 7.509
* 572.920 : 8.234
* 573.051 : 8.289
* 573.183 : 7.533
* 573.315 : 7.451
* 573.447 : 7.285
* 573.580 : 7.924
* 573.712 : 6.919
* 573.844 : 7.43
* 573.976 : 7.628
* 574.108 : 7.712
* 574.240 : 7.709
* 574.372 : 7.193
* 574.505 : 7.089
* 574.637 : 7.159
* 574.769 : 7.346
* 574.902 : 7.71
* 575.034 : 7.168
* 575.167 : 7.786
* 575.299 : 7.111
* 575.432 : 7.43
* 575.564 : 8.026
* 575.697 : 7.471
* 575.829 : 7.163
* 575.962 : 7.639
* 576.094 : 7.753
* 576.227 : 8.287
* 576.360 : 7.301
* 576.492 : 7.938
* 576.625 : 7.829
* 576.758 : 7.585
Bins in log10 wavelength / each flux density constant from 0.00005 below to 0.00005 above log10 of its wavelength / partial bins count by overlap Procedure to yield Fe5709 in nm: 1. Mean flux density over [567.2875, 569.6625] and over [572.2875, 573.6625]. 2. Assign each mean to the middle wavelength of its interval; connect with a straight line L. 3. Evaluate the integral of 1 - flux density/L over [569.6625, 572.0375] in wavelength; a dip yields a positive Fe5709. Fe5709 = 0.09 nm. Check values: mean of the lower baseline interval 7.34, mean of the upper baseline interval 7.71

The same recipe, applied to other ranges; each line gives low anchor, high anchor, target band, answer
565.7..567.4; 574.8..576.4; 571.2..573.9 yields -0.06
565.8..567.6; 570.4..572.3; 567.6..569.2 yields -0.03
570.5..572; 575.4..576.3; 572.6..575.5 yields -0.01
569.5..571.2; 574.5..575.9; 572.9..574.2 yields -0.05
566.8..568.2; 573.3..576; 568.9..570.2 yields 0.05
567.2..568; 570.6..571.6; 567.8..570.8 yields 0.06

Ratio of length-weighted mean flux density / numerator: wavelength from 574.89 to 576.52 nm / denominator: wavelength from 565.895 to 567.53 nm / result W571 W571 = 1.07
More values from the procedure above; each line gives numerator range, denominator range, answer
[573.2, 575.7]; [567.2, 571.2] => 1.02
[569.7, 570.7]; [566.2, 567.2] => 1.07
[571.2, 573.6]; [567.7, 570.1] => 1.04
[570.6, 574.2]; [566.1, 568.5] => 1.03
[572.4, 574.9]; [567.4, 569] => 1.02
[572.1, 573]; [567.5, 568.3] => 1.04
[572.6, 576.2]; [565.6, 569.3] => 1.05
